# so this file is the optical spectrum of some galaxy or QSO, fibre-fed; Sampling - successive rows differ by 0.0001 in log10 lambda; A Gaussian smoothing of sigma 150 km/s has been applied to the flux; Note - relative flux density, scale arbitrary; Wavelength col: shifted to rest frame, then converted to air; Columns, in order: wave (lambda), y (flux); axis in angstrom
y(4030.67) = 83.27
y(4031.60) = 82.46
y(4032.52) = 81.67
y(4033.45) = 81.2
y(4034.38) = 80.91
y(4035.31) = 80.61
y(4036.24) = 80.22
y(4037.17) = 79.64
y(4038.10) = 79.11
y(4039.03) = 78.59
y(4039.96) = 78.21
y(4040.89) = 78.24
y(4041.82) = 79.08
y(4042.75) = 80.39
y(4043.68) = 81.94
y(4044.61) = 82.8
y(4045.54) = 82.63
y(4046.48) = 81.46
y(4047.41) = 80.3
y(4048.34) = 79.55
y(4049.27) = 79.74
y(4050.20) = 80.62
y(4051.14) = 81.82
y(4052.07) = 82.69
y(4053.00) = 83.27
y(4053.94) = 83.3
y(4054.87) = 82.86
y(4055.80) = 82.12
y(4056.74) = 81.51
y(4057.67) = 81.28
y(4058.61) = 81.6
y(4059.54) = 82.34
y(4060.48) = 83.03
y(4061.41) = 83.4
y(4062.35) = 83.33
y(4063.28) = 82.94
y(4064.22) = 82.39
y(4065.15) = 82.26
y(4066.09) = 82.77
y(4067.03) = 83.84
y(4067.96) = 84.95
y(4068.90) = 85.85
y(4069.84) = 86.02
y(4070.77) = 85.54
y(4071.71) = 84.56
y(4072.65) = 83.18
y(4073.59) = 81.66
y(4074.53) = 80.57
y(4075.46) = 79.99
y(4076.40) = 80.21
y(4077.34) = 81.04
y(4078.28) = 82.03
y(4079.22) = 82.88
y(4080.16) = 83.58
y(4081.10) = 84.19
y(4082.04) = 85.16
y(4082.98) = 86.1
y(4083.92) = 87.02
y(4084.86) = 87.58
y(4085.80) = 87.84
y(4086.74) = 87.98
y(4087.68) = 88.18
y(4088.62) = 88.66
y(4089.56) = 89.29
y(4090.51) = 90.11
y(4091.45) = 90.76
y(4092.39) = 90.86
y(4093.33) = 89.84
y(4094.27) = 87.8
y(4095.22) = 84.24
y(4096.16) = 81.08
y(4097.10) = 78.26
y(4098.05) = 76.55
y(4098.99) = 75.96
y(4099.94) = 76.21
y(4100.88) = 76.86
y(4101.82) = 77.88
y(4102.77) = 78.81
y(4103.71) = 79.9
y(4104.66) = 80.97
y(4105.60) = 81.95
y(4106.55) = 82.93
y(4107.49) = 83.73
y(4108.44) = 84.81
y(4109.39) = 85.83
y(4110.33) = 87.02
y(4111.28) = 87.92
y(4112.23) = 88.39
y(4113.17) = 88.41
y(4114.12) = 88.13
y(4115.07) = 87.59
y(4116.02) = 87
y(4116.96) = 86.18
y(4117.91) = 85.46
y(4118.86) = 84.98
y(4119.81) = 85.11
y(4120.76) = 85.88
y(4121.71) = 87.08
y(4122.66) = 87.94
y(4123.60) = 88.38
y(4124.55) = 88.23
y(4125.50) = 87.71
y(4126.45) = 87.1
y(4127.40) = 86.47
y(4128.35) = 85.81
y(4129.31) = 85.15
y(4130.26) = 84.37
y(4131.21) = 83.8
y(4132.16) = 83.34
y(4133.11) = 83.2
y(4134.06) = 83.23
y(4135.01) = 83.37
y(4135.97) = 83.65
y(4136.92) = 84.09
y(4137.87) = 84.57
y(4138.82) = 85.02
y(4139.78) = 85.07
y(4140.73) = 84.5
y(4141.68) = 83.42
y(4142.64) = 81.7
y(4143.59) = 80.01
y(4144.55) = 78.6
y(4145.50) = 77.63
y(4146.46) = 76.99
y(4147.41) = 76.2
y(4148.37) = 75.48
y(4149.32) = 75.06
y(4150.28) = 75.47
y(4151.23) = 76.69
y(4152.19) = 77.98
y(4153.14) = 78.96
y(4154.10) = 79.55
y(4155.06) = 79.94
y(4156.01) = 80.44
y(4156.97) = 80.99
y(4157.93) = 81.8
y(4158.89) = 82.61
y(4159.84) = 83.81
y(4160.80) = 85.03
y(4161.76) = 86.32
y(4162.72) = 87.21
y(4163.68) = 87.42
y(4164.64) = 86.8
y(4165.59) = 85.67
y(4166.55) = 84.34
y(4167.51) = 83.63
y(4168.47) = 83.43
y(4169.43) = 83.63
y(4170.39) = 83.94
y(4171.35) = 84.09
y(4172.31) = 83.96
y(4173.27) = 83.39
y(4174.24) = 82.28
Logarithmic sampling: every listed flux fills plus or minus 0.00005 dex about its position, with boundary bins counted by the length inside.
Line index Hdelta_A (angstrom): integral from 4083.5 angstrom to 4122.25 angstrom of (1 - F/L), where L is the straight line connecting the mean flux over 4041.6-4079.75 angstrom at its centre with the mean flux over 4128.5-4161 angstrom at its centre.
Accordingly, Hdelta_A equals -1.5 angstrom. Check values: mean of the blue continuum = 82.3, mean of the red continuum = 81.2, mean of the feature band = 84.9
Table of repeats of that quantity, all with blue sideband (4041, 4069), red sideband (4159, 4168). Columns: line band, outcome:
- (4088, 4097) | -0.47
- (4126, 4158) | 1.28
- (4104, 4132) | -0.62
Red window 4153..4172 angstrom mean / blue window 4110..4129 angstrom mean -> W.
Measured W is 0.96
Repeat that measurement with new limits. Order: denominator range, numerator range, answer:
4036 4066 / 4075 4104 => 1.03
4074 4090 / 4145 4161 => 0.93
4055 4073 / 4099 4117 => 1.00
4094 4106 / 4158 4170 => 1.07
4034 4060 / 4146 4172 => 1.01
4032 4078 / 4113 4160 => 1.02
